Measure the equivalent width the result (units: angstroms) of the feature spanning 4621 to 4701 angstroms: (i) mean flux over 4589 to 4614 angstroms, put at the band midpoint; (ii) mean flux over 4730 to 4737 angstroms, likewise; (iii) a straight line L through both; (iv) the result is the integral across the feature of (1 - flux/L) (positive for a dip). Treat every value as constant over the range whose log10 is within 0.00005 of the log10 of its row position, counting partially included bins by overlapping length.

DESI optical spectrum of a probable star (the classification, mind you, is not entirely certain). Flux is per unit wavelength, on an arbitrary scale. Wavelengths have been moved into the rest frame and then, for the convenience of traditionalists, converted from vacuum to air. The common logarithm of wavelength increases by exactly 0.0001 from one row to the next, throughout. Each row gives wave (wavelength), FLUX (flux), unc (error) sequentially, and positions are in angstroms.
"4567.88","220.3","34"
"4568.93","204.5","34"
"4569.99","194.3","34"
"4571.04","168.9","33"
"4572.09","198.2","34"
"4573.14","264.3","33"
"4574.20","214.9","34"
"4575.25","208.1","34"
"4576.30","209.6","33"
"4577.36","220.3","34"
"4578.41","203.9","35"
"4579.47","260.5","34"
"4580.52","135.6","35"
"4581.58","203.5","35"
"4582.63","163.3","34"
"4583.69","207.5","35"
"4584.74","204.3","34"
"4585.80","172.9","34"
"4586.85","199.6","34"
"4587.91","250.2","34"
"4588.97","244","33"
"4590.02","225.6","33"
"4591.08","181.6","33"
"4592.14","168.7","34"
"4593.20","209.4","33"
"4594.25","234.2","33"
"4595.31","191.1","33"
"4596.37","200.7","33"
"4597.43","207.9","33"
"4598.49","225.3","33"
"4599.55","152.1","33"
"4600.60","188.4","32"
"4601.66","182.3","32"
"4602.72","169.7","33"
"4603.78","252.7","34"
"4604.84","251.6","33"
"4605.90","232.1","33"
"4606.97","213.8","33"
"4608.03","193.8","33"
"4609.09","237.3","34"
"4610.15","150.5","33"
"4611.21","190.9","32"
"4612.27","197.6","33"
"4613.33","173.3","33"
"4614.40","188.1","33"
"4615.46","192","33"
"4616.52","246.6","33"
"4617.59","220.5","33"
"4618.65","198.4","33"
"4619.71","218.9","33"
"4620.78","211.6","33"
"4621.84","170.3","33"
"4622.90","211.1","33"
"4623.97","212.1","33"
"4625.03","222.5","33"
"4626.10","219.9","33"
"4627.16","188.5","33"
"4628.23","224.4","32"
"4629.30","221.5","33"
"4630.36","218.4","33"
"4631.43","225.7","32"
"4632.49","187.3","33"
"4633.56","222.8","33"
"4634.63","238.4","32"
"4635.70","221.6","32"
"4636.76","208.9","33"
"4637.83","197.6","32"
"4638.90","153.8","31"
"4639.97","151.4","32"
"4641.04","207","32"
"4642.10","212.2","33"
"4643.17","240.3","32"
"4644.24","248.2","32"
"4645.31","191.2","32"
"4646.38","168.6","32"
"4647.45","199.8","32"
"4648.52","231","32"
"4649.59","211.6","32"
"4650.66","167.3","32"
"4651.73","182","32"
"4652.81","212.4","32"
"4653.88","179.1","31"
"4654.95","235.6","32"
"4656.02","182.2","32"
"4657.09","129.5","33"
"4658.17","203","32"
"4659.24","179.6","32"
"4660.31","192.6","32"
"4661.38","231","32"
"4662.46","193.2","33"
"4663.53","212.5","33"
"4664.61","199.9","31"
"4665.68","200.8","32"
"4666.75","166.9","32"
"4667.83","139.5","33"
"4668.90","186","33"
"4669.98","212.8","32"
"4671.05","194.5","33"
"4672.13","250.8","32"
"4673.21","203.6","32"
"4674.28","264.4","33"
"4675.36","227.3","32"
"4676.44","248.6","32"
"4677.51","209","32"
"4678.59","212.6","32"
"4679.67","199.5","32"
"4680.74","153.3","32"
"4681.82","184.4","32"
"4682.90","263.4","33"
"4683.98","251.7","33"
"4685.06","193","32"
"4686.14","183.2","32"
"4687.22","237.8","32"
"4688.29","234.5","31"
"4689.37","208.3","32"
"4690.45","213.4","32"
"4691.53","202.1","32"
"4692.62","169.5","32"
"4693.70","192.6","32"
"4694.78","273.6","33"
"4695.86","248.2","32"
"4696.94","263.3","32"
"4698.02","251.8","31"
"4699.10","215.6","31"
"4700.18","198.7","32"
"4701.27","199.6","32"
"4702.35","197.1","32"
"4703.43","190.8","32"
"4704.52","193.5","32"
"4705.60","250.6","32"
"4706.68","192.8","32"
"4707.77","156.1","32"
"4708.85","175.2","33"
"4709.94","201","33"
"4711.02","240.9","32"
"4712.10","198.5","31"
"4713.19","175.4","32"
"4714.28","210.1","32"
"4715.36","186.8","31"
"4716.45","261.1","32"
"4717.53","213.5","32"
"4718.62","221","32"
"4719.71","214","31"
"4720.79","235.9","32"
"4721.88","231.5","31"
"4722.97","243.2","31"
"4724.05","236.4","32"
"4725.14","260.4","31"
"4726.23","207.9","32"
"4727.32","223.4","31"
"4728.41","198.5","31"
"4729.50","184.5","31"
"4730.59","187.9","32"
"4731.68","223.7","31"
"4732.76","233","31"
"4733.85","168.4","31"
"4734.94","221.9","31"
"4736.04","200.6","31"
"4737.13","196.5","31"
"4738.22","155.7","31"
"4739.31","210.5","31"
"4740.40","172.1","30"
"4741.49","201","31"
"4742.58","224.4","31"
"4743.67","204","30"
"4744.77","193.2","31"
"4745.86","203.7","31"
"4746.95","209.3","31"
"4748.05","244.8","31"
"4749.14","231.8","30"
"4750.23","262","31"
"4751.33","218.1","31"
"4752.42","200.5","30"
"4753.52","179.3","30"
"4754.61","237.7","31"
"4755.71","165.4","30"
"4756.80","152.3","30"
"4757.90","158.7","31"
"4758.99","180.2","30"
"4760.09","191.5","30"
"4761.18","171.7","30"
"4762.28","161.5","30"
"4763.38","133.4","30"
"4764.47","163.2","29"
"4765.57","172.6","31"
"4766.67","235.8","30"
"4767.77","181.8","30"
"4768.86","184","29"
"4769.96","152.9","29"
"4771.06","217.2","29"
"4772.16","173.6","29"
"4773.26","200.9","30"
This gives -1.6 angstroms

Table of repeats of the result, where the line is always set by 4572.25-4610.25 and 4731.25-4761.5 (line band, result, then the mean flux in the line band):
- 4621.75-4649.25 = -0.40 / 208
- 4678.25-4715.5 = -1.23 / 209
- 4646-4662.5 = 0.85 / 194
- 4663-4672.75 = 0.37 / 196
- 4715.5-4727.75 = -1.74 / 230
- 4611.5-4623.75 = 0.19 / 203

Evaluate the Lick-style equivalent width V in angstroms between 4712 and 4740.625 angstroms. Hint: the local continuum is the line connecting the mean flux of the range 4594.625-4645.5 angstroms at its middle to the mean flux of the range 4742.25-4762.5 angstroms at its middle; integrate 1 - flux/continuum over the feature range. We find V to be -1.4 angstroms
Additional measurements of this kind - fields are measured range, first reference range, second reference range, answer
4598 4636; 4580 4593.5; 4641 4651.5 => -1.0 angstroms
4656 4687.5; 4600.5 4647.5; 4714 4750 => 0.8 angstroms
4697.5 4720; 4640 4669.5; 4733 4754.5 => -0.5 angstroms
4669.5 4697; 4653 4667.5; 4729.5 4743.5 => -3.4 angstroms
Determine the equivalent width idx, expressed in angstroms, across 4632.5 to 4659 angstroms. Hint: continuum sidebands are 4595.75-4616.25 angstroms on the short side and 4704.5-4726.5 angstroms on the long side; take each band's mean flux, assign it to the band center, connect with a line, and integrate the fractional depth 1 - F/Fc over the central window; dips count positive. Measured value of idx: 0.8 angstroms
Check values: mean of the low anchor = 201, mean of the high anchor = 215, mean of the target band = 199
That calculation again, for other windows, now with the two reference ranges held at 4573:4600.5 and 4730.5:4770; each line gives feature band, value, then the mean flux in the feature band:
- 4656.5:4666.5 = 0.38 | 193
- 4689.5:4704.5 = -1.32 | 215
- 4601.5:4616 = 0.09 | 202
